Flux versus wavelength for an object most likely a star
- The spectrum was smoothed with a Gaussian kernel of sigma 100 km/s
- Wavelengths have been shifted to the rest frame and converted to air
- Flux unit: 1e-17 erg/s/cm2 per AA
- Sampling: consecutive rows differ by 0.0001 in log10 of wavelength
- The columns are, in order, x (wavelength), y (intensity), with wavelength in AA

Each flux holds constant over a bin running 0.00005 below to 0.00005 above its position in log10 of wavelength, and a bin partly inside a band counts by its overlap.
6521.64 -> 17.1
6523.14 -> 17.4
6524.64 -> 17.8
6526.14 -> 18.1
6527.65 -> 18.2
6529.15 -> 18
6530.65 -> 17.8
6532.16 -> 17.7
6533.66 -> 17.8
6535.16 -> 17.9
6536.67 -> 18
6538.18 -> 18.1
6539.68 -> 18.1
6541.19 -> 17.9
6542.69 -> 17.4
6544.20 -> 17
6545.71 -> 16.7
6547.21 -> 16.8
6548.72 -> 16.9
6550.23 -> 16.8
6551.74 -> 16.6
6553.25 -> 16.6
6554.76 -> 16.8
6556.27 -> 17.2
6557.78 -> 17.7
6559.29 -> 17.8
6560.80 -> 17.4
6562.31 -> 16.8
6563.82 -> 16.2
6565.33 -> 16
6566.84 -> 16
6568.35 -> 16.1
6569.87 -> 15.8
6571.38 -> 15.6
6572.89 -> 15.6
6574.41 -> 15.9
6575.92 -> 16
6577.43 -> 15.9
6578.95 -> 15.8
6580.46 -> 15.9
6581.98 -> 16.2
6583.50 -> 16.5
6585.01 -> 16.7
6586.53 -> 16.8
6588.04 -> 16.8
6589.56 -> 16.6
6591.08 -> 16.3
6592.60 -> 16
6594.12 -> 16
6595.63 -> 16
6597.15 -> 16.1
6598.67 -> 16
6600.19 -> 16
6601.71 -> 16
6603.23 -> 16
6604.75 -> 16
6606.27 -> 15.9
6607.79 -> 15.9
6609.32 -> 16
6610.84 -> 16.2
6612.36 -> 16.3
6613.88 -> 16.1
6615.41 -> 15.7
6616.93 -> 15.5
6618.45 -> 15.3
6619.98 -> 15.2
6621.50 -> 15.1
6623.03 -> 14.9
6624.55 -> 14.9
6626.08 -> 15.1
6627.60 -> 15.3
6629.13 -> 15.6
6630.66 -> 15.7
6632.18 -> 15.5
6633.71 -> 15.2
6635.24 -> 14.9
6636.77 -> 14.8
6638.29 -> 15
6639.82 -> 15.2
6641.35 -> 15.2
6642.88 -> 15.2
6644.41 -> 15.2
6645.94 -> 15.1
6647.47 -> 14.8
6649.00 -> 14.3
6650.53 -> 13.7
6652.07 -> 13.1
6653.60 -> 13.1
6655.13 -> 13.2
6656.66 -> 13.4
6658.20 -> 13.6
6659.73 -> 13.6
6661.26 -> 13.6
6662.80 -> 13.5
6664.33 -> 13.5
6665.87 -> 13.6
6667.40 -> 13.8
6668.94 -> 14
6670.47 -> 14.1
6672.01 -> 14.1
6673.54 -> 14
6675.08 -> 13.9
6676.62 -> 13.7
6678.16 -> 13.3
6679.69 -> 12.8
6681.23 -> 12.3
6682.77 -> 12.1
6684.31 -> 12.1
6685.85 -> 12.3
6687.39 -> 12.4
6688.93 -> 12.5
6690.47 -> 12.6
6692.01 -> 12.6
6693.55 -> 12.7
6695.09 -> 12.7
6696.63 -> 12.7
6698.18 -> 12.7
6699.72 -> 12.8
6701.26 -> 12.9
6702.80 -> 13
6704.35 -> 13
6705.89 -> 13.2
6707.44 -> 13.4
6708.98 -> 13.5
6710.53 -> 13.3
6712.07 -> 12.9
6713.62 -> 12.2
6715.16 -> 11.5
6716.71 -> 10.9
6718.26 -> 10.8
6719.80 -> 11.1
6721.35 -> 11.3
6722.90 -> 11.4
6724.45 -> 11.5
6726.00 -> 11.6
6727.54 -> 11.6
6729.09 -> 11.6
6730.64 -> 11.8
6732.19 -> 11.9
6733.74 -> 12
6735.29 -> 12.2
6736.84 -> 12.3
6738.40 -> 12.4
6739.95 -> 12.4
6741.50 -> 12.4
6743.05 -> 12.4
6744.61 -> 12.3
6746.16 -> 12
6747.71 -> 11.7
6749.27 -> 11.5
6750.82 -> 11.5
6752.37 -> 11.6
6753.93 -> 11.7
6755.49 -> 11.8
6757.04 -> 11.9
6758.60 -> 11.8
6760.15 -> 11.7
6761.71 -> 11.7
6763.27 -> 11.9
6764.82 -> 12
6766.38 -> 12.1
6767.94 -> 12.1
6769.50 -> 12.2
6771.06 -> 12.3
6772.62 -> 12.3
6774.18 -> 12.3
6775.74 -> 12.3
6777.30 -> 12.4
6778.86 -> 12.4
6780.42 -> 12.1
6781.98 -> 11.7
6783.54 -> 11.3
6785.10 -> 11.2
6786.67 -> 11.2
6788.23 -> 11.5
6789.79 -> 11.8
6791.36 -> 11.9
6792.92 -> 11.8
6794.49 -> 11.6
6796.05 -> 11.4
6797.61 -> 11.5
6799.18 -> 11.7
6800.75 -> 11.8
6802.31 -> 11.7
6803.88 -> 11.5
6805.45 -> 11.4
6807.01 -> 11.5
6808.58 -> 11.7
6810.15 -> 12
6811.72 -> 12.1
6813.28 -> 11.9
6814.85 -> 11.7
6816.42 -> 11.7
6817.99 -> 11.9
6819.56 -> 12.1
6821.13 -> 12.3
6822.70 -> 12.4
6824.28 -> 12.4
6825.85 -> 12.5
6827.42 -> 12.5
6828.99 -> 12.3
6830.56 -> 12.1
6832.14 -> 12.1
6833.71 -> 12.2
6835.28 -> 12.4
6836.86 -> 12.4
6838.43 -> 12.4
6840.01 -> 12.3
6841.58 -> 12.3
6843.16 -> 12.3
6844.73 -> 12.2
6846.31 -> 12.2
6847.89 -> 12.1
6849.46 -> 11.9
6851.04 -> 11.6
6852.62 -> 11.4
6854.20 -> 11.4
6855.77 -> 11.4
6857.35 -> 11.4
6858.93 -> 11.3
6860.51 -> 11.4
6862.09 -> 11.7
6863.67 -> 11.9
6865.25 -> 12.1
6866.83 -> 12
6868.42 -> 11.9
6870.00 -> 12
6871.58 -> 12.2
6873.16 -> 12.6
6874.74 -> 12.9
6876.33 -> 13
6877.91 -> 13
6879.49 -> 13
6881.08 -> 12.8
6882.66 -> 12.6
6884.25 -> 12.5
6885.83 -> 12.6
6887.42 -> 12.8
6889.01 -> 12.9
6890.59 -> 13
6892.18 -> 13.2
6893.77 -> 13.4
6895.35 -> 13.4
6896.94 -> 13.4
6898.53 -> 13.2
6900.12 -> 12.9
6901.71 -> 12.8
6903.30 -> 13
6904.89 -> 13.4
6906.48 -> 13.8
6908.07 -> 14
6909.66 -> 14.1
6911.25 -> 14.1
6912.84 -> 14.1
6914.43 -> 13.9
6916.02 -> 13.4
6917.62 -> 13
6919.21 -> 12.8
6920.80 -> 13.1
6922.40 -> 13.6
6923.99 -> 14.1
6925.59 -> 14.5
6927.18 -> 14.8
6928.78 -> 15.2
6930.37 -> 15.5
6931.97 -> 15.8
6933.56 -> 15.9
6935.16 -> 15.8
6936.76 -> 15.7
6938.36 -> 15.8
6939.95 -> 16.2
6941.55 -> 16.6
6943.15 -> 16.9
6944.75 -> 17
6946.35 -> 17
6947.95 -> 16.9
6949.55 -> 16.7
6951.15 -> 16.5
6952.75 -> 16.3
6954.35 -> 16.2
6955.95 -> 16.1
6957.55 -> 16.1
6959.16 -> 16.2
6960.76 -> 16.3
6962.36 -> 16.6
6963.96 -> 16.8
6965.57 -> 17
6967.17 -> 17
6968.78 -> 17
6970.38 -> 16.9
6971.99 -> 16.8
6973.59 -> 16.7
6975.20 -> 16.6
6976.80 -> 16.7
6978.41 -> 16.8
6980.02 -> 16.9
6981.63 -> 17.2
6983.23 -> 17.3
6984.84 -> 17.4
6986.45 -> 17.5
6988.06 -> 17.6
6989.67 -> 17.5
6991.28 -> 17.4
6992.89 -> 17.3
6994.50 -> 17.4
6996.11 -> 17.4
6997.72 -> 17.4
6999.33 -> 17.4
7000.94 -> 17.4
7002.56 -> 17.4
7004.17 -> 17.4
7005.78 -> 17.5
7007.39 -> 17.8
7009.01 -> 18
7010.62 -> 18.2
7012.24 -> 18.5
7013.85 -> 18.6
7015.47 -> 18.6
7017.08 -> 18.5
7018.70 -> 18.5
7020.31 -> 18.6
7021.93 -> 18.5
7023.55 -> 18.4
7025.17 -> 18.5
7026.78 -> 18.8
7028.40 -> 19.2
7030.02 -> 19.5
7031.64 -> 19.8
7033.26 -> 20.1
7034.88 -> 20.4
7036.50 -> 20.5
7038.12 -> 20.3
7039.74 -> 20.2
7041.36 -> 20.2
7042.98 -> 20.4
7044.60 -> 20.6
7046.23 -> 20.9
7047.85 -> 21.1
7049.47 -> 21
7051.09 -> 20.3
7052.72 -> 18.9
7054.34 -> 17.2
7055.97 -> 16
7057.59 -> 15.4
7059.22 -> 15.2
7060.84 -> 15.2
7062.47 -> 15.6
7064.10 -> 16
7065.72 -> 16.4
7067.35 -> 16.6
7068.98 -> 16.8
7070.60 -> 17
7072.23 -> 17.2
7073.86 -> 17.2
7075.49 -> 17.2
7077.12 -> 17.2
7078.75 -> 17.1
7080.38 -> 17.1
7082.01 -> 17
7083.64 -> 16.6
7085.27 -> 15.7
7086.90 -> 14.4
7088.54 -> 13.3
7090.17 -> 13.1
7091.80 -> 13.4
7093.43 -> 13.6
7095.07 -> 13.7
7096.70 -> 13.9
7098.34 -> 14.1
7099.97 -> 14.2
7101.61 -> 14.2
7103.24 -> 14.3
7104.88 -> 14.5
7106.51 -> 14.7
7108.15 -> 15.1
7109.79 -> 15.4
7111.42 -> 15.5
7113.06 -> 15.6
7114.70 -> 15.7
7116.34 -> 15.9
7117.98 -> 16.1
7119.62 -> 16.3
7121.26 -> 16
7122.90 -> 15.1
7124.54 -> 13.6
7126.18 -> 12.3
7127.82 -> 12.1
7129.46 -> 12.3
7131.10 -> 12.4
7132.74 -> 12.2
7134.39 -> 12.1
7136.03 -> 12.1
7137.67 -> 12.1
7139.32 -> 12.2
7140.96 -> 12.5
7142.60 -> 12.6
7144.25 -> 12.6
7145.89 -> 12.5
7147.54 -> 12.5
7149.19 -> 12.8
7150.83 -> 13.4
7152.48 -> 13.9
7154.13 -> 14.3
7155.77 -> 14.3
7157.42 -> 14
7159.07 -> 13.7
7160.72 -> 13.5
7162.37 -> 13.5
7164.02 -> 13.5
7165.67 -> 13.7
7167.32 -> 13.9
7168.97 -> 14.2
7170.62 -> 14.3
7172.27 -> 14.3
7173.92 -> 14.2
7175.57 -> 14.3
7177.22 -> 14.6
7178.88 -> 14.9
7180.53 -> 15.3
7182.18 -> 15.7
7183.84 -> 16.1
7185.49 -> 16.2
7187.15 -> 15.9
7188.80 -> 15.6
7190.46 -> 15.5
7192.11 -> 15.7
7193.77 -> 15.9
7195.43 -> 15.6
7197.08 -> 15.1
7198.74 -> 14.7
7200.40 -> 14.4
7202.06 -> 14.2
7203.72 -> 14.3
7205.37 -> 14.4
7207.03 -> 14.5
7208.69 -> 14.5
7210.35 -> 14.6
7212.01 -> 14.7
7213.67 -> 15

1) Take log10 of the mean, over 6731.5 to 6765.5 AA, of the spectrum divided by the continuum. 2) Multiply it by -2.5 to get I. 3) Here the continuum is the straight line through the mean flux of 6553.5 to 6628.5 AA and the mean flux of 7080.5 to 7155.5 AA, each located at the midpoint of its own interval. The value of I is 0.28 mag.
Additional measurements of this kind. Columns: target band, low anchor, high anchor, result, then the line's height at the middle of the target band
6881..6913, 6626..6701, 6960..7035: 0.24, 16.6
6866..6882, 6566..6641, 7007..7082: 0.35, 17.3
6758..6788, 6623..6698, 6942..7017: 0.25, 15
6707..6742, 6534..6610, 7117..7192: 0.30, 15.9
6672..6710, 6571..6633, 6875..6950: 0.19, 15.4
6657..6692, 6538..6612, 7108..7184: 0.21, 16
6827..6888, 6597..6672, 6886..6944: 0.17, 14.3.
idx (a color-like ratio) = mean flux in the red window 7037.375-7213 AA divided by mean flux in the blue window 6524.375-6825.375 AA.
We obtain 1.09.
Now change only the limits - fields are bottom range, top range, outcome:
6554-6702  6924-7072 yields 1.17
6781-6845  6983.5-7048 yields 1.56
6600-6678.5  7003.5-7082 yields 1.24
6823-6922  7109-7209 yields 1.13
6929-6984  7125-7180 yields 0.80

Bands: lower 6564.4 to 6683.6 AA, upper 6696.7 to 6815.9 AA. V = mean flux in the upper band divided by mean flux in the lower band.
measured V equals 0.8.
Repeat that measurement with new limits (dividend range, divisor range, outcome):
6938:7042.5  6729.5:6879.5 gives 1.47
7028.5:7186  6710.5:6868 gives 1.30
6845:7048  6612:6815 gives 1.22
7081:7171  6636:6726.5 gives 1.06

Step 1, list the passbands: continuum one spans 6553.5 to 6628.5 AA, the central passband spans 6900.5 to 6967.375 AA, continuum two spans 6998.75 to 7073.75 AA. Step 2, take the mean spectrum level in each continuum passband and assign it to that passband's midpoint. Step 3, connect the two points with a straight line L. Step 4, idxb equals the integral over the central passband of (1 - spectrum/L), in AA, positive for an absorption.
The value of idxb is 9.8 AA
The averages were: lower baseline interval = 16.1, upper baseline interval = 18.4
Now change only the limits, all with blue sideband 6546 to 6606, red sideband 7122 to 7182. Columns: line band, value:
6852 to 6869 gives 3.7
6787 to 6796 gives 2.1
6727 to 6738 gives 2.6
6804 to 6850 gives 9.1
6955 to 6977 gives -3.5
